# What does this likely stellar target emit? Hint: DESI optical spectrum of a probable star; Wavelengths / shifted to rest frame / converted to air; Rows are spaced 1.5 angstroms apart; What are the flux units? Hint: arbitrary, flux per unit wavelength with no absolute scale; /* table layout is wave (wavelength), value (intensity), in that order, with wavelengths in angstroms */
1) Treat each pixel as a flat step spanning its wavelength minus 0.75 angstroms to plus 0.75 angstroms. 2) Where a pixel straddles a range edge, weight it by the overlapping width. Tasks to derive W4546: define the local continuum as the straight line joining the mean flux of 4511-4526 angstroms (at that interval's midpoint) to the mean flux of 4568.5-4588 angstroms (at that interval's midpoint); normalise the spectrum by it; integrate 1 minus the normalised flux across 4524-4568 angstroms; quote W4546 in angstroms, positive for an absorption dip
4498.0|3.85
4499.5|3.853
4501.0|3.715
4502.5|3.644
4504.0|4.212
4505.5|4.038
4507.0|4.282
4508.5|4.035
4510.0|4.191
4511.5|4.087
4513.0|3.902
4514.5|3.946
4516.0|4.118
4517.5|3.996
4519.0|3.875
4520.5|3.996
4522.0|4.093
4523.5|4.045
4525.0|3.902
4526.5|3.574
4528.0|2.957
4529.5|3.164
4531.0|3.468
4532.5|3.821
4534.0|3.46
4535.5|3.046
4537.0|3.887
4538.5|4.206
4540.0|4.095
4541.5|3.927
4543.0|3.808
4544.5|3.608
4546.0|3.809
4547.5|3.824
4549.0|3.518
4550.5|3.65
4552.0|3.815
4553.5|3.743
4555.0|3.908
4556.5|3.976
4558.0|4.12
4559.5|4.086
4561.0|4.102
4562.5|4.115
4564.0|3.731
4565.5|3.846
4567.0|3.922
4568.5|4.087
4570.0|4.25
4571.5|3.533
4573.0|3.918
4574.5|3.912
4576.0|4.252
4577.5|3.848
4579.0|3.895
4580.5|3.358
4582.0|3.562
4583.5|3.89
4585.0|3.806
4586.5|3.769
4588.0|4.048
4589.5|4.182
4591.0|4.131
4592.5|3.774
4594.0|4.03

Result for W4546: 1.8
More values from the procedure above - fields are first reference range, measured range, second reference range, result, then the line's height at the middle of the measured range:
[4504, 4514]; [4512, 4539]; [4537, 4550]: 1.6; 3.98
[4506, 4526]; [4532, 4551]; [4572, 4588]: 1.0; 3.95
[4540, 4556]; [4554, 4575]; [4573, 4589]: -0.8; 3.81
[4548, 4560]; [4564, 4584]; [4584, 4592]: 0.3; 3.92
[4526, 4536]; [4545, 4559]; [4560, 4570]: -0.3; 3.75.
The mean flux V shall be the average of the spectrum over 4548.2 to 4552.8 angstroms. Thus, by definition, 3.66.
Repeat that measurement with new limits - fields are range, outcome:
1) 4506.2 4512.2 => 4.15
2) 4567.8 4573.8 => 3.95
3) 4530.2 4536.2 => 3.45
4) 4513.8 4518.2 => 4.02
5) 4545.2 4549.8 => 3.72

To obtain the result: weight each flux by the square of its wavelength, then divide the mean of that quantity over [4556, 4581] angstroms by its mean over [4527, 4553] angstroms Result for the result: 1.09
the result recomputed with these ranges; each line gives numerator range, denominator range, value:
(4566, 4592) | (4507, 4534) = 1.04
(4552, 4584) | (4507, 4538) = 1.05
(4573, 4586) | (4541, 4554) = 1.04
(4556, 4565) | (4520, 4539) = 1.12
